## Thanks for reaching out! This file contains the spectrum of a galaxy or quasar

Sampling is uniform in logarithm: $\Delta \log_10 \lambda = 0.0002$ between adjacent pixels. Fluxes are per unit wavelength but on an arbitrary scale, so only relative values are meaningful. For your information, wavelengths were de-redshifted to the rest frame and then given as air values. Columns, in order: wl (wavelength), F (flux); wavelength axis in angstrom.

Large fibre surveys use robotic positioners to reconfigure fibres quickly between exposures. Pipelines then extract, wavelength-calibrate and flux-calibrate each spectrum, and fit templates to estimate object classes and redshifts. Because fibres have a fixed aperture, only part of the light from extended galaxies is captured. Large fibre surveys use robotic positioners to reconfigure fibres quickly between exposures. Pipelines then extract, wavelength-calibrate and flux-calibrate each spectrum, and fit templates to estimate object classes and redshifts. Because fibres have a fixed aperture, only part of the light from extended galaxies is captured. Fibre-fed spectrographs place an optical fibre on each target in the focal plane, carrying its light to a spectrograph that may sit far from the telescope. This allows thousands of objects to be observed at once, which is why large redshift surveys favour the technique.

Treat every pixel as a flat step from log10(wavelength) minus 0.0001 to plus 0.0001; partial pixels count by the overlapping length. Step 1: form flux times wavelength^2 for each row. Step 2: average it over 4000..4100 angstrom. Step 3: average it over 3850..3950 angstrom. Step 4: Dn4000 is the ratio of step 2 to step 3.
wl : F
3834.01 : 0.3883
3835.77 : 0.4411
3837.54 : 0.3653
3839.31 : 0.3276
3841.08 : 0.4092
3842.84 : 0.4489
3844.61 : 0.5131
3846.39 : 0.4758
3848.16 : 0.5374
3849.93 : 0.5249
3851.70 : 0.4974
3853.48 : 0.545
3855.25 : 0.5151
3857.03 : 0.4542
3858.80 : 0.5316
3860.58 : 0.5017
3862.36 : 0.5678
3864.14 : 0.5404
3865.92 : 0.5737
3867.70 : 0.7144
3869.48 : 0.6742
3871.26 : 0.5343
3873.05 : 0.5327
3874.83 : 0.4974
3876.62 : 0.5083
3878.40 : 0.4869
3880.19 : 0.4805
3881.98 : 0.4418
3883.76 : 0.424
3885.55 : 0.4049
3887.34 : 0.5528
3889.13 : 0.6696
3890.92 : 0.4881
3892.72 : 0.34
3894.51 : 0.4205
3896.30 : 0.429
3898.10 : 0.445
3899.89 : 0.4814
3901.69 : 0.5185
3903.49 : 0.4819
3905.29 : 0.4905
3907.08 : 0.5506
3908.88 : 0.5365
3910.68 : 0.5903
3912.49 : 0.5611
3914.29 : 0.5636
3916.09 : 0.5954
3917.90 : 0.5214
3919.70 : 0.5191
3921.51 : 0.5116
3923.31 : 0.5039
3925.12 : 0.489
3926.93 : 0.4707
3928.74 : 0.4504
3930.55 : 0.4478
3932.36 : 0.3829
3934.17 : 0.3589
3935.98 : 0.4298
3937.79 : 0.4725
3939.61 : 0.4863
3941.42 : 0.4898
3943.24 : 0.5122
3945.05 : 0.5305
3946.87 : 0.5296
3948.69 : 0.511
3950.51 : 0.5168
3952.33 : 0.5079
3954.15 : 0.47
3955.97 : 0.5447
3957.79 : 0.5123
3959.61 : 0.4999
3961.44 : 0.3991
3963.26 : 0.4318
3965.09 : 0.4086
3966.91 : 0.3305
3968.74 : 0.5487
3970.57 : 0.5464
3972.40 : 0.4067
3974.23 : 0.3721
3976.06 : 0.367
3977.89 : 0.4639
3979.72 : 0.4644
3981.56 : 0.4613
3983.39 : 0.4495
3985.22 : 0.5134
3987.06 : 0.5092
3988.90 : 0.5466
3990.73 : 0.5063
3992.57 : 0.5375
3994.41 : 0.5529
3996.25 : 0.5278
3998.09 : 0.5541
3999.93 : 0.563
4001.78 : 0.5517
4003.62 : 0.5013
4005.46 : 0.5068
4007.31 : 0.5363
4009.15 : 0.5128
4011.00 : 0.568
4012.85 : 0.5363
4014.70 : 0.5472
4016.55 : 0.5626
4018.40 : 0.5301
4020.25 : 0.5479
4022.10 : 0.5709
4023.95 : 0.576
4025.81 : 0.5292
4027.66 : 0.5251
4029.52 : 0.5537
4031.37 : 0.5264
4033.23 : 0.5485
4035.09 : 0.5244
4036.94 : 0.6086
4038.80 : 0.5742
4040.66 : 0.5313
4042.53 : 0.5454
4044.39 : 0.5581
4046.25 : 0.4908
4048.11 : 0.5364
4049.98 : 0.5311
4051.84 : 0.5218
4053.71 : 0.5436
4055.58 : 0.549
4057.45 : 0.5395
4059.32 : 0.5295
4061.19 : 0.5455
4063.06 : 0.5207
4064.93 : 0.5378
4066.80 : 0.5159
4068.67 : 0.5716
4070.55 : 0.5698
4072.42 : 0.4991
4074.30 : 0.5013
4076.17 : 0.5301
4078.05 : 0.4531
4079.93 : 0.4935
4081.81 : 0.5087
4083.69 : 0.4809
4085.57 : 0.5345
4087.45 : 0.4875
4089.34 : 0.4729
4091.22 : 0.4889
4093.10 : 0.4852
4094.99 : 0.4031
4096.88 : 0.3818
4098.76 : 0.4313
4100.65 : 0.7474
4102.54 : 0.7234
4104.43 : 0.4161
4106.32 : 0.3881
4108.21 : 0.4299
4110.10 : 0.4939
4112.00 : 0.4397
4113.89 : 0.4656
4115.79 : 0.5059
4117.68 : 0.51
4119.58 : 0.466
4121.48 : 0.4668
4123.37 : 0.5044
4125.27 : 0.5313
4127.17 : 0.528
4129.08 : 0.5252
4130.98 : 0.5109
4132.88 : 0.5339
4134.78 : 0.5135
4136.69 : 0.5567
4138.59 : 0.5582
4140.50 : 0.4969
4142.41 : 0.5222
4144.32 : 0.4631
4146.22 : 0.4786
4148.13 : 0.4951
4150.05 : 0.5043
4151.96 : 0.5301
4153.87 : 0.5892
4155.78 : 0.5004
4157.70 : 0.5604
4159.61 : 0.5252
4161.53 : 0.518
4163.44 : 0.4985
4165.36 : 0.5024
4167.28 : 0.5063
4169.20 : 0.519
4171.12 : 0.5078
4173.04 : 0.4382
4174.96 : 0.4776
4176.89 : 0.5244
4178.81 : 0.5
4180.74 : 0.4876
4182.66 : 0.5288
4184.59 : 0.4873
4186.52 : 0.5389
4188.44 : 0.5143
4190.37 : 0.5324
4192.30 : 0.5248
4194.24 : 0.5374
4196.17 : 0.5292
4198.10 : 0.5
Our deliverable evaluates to 1.1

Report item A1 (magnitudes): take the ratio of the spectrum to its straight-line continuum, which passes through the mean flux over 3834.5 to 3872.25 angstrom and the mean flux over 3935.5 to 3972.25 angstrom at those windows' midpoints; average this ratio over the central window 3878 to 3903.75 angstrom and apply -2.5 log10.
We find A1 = 0.06 mag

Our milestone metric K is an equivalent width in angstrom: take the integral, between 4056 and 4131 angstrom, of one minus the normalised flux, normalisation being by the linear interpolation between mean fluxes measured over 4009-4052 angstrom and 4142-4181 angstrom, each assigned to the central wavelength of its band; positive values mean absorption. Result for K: 3.3 angstrom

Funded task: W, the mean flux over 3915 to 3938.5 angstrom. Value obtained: 0.474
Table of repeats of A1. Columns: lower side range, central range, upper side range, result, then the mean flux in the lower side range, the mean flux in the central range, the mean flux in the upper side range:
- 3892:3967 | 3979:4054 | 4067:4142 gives -0.09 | 0.484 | 0.534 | 0.503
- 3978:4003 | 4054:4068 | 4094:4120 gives -0.08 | 0.516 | 0.535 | 0.486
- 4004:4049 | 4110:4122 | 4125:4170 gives 0.10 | 0.543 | 0.477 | 0.519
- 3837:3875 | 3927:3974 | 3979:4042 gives 0.13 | 0.515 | 0.468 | 0.534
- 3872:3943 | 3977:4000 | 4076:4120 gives -0.05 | 0.488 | 0.51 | 0.489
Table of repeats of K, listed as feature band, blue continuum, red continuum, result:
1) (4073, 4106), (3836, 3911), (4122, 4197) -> 0.72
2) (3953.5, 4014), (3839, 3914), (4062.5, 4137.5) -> 1.64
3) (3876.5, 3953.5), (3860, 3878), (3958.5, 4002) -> 5.43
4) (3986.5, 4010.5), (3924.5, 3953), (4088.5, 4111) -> -2.65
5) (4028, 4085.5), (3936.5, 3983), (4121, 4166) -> -4.15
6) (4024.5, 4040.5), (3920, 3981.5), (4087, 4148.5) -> -2.23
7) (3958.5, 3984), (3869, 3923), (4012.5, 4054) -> 4.25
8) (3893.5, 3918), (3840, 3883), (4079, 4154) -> 0.21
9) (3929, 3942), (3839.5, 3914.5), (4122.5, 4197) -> 1.85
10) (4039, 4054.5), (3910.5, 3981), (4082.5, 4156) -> -1.33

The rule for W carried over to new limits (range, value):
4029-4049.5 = 0.545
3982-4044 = 0.538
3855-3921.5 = 0.517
